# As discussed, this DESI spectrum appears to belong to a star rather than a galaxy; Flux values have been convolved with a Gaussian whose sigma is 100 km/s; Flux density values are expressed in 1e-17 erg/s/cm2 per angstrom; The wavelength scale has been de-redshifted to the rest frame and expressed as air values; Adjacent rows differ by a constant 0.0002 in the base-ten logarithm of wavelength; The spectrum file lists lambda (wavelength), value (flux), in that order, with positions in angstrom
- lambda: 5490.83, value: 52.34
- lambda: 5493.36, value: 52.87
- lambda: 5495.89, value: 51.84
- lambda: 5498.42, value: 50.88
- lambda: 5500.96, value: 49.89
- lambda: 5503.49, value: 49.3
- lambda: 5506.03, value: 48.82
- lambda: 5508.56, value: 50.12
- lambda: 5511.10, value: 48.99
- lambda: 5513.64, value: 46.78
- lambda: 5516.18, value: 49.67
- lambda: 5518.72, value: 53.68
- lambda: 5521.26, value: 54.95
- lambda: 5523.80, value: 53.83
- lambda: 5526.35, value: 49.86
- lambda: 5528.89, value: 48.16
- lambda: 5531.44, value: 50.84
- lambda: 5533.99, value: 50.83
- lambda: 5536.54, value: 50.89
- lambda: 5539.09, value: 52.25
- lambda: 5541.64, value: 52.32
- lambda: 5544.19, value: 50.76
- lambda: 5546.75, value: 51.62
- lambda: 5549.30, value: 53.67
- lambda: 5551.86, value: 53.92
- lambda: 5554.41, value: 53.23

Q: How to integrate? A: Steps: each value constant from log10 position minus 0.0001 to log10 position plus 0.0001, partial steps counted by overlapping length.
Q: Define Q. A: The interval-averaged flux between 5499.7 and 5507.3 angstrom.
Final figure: 49.4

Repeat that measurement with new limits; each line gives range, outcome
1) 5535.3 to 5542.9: 51.8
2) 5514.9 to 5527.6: 52.4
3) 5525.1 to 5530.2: 49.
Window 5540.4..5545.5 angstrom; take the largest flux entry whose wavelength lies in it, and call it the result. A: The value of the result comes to 52.32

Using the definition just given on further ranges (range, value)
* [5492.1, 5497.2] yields 52.87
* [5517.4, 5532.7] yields 54.95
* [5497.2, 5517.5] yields 50.88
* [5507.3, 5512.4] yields 50.12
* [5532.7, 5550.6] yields 53.67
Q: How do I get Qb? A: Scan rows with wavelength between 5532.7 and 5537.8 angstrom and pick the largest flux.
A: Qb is 50.89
